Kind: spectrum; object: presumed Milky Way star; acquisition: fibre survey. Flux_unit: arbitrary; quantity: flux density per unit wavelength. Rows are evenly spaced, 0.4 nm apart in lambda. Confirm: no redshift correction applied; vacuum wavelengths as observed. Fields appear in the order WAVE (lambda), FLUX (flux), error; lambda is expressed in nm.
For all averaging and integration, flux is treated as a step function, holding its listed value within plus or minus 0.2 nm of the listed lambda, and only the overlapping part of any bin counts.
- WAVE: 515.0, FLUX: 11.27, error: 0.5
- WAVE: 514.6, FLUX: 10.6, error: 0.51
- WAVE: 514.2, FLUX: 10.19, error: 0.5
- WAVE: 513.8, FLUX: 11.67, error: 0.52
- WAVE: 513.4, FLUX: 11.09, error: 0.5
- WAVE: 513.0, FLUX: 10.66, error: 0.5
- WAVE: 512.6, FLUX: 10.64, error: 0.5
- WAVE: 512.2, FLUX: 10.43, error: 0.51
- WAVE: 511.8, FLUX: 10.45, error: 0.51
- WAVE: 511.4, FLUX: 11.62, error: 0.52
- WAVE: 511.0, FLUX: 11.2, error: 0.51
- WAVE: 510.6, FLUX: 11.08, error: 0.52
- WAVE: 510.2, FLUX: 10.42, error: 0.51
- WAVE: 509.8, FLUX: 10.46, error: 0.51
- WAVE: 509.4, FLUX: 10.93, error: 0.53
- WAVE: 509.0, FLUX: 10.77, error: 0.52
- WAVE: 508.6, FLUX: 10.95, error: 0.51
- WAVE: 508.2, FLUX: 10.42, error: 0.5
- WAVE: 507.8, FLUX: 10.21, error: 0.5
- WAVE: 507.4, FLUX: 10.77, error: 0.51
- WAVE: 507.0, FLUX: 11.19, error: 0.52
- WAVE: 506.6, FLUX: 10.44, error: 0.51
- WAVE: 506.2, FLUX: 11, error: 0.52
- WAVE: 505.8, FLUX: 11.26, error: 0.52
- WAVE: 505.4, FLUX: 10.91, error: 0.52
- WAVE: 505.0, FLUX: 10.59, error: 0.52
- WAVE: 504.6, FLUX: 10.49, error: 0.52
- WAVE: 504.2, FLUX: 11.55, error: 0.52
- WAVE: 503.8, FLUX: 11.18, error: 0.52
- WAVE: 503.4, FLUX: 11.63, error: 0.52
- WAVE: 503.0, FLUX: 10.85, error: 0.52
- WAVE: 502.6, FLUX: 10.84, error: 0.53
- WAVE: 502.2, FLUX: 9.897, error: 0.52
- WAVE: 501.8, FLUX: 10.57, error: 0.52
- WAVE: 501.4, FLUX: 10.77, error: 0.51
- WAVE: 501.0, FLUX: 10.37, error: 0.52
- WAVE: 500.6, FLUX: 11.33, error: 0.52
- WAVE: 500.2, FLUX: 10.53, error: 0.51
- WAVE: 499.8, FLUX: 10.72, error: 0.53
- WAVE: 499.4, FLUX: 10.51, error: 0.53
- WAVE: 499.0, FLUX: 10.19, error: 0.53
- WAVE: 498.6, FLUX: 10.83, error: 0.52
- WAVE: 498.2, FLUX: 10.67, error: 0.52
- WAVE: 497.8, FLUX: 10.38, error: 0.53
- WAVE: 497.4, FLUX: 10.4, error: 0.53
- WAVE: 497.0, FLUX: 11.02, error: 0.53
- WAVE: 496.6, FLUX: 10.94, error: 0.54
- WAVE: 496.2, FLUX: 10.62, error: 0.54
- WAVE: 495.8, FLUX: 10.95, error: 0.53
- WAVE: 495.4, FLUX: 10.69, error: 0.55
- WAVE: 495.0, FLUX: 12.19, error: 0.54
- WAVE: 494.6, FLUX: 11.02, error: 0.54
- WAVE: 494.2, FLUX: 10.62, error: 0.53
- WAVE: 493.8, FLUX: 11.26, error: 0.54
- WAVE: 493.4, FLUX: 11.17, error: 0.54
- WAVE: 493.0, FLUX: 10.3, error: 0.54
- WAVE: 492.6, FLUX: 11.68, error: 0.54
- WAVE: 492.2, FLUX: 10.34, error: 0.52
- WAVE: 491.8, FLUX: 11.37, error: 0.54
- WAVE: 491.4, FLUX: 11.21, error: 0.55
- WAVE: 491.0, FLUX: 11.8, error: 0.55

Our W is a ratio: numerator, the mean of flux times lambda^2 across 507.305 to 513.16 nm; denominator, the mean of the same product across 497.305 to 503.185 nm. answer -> 1.05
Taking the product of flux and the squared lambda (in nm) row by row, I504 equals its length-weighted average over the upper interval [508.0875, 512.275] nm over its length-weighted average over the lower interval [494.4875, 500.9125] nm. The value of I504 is 1.05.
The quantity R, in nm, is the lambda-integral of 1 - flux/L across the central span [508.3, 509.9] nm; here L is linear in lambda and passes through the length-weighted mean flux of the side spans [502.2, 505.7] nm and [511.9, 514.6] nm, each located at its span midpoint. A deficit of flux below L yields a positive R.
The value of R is 0.01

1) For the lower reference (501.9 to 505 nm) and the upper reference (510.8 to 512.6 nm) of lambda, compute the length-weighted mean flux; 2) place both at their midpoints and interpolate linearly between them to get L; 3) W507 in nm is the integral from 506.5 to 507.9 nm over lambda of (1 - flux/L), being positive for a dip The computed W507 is 0.02 nm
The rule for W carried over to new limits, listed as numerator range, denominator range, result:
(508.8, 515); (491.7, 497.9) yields 1.06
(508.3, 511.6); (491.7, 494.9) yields 1.06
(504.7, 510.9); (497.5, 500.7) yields 1.05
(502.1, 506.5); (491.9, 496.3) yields 1.04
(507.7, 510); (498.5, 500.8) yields 1.03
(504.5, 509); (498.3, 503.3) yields 1.04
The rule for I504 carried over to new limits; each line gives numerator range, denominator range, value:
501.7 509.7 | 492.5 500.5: 1.04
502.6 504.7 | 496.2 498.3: 1.07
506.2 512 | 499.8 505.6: 1.02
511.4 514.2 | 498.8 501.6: 1.07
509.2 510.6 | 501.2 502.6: 1.05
